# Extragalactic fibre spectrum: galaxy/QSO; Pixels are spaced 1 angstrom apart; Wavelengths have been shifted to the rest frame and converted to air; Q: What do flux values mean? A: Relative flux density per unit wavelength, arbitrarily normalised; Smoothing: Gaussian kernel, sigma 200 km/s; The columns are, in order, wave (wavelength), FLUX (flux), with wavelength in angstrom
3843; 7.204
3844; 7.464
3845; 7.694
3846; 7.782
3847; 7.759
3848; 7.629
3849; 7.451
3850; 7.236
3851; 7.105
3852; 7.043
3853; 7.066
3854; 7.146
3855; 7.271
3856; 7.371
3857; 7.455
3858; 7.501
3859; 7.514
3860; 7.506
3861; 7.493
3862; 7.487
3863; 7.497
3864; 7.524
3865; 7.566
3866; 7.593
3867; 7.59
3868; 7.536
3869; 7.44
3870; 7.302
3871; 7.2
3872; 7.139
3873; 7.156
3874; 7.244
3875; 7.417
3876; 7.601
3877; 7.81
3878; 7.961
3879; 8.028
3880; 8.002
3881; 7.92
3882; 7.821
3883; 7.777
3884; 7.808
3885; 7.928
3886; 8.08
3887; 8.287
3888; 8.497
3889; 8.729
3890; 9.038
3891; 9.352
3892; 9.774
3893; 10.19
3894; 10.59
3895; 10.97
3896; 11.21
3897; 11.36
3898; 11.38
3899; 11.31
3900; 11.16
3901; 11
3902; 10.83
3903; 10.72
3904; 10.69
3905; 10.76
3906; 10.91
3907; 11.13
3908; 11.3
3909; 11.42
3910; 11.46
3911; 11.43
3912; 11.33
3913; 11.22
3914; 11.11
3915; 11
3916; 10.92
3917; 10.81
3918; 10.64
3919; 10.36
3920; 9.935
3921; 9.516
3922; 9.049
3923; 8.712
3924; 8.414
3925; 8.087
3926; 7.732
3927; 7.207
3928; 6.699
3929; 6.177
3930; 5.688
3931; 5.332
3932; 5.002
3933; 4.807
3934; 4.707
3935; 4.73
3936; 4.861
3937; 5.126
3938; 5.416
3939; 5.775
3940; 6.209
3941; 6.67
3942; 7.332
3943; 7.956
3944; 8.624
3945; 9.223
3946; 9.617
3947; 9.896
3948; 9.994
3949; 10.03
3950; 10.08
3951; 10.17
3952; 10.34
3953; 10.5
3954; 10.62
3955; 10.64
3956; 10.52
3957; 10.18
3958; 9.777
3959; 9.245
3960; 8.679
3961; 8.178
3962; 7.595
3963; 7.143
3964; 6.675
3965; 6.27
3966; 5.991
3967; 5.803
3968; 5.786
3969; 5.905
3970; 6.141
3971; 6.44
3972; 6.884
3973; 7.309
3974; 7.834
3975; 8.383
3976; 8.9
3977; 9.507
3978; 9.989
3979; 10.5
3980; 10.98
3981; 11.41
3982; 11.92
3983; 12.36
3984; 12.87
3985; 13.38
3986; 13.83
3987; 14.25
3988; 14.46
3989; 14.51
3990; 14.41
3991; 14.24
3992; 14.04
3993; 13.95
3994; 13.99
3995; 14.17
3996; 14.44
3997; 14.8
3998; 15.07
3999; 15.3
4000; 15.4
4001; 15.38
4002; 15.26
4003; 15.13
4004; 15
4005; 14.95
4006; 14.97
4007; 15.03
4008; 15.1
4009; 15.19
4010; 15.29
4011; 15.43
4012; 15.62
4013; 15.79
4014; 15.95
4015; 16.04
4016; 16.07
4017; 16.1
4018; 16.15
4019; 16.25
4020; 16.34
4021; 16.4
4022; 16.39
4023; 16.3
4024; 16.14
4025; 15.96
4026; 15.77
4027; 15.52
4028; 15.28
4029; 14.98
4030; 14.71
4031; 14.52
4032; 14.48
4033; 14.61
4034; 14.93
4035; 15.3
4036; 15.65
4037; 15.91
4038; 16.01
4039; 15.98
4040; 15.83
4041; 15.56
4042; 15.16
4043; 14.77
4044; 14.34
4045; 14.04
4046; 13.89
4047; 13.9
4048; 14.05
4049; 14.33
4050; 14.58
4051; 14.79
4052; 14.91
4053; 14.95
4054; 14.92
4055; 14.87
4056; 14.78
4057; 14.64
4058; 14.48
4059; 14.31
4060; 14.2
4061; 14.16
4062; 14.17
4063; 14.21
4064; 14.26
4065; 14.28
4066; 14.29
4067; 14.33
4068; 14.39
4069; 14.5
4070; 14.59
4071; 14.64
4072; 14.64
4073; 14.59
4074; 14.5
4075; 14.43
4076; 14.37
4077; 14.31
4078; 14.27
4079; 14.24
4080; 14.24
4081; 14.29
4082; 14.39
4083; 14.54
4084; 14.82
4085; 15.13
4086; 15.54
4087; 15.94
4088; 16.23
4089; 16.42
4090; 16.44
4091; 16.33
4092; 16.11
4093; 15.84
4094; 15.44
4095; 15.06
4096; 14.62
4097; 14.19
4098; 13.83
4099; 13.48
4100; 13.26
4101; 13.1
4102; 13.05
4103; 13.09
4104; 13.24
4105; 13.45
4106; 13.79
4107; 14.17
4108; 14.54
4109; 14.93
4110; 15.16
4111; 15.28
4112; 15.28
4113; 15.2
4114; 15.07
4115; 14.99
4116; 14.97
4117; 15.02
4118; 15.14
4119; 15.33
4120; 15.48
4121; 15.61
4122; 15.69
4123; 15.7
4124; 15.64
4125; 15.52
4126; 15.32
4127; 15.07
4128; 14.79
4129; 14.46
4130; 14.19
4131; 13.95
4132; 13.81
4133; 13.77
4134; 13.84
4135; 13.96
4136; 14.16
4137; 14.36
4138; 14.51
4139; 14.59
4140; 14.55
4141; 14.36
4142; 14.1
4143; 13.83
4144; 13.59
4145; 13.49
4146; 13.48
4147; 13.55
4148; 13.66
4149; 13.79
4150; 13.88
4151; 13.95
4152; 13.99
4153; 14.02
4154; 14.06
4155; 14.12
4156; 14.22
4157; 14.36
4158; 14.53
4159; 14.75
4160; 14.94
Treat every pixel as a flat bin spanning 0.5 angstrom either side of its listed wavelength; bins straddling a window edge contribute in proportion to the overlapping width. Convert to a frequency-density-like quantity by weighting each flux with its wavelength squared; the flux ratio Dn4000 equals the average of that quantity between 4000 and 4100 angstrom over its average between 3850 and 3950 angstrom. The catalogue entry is 1.91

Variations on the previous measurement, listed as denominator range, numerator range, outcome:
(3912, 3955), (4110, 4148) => 1.94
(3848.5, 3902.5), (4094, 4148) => 1.96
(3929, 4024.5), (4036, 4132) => 1.40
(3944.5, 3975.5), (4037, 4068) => 1.82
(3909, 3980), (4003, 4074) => 1.89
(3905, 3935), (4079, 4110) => 1.78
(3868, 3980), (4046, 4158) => 1.84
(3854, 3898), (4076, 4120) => 2.01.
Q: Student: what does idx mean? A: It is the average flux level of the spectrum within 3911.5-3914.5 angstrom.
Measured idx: 11.2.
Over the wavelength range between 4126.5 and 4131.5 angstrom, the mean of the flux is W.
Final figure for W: 14.5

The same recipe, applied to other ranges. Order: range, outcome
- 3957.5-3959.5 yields 9.51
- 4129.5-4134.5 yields 13.9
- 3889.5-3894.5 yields 9.79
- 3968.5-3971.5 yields 6.16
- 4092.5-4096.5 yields 15.2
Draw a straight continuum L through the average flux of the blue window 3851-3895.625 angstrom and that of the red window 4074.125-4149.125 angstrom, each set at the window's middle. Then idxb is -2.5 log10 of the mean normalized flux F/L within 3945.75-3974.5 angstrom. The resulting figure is 0.22 mag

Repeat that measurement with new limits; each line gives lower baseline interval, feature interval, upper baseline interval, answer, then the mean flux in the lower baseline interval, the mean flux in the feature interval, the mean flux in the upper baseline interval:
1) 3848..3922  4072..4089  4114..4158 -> -0.12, 8.98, 14.8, 14.4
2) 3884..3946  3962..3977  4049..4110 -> 0.48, 8.95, 6.93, 14.6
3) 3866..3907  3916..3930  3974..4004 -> 0.20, 9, 8.69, 13.1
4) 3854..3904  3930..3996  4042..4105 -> 0.22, 8.52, 9.21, 14.6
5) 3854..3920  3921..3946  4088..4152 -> 0.45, 9.12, 6.76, 14.6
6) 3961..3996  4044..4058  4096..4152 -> -0.18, 10.3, 14.5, 14.4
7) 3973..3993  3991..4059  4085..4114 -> -0.17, 11.9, 15.1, 14.8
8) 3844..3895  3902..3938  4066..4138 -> 0.05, 7.85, 8.81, 14.7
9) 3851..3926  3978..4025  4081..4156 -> -0.24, 9.01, 14.7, 14.6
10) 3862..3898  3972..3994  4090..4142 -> -0.06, 8.34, 11.8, 14.6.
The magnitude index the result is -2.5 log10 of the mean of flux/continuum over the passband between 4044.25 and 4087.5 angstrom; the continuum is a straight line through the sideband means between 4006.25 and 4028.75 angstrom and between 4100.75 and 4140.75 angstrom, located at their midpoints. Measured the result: 0.05 mag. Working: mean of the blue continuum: 15.8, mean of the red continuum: 14.6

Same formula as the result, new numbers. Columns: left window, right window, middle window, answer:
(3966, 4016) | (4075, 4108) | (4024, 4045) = -0.14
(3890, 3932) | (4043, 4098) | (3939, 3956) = 0.20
